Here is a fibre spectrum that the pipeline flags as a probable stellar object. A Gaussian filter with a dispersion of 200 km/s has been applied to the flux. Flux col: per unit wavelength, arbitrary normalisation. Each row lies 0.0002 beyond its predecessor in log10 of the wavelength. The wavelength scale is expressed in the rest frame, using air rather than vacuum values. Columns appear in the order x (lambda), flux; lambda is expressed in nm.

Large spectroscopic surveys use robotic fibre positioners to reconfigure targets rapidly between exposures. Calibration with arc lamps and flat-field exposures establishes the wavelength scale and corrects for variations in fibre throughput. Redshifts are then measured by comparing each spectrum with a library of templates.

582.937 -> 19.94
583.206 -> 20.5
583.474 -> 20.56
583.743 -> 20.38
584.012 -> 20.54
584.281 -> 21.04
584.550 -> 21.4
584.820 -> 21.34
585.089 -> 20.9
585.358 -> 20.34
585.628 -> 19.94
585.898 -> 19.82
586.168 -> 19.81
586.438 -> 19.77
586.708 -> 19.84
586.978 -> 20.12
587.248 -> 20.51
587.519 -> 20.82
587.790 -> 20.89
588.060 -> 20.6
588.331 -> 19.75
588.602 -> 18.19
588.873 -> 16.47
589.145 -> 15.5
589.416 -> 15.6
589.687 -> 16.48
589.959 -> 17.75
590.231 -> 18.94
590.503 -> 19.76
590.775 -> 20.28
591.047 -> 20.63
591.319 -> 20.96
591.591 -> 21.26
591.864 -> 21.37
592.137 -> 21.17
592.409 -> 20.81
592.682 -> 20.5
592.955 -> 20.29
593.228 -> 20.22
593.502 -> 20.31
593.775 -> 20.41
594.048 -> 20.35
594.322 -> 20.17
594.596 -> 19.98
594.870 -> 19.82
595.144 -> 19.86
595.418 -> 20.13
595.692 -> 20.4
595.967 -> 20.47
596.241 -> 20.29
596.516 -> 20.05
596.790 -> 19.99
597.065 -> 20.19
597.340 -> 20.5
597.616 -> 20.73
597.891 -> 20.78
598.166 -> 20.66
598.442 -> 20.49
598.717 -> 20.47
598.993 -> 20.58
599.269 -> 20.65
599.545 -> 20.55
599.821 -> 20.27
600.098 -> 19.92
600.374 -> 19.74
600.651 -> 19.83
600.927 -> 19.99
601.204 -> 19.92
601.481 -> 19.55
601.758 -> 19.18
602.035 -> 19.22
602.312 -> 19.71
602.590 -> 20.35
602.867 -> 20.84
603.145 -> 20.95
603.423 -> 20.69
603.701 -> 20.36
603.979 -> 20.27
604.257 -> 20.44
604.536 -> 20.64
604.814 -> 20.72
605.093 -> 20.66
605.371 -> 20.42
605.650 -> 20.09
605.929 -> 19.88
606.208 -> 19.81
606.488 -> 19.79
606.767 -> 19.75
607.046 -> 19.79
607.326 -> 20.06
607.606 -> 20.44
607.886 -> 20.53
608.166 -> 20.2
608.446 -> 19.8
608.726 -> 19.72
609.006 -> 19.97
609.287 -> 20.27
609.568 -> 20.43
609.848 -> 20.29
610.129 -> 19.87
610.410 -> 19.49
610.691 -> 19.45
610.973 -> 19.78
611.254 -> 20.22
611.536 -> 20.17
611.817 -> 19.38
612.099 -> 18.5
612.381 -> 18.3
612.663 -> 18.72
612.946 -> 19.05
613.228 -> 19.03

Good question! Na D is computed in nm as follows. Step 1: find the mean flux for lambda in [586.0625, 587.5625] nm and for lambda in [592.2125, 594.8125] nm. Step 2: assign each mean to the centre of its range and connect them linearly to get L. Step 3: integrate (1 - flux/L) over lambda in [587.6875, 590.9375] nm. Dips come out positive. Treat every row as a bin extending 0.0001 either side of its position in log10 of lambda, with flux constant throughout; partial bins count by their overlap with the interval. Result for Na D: 0.299 nm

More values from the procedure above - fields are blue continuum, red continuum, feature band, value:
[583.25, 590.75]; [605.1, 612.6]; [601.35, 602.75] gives 0.01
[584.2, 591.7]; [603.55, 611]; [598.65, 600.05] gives -0.04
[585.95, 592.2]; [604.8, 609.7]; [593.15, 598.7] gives -0.18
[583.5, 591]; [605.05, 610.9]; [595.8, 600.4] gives -0.14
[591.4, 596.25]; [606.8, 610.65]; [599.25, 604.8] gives 0.02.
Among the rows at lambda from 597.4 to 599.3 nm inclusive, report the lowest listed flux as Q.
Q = 20.47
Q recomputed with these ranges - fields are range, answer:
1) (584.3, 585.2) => 20.9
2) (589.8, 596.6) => 17.75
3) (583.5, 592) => 15.5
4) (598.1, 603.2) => 19.18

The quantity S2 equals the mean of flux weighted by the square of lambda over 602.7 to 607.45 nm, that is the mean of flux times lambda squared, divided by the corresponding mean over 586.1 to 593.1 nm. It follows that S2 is 1.09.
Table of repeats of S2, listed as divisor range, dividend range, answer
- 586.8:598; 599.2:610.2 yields 1.06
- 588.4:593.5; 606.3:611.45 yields 1.10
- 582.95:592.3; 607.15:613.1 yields 1.07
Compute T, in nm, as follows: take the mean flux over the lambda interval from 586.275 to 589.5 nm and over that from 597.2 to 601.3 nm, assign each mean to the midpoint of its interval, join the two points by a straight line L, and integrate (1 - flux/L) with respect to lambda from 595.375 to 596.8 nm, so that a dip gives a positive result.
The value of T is -0.02 nm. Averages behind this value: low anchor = 19.1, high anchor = 20.3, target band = 20.3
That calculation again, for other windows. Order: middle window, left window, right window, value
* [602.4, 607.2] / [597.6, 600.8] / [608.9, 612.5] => -0.06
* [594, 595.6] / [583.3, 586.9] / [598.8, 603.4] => 0.01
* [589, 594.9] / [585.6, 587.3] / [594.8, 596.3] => 0.13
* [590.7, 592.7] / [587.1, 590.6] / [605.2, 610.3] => -0.23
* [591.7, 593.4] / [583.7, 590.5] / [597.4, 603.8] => -0.08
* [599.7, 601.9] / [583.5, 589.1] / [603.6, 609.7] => 0.04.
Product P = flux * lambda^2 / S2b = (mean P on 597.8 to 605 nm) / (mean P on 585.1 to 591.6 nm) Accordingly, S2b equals 1.10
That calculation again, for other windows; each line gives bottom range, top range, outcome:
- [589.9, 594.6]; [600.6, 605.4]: 1.03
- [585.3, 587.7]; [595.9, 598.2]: 1.05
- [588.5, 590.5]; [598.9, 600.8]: 1.22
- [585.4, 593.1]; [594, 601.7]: 1.06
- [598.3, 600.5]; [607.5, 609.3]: 1.02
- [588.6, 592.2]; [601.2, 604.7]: 1.12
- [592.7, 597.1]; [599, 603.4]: 1.02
